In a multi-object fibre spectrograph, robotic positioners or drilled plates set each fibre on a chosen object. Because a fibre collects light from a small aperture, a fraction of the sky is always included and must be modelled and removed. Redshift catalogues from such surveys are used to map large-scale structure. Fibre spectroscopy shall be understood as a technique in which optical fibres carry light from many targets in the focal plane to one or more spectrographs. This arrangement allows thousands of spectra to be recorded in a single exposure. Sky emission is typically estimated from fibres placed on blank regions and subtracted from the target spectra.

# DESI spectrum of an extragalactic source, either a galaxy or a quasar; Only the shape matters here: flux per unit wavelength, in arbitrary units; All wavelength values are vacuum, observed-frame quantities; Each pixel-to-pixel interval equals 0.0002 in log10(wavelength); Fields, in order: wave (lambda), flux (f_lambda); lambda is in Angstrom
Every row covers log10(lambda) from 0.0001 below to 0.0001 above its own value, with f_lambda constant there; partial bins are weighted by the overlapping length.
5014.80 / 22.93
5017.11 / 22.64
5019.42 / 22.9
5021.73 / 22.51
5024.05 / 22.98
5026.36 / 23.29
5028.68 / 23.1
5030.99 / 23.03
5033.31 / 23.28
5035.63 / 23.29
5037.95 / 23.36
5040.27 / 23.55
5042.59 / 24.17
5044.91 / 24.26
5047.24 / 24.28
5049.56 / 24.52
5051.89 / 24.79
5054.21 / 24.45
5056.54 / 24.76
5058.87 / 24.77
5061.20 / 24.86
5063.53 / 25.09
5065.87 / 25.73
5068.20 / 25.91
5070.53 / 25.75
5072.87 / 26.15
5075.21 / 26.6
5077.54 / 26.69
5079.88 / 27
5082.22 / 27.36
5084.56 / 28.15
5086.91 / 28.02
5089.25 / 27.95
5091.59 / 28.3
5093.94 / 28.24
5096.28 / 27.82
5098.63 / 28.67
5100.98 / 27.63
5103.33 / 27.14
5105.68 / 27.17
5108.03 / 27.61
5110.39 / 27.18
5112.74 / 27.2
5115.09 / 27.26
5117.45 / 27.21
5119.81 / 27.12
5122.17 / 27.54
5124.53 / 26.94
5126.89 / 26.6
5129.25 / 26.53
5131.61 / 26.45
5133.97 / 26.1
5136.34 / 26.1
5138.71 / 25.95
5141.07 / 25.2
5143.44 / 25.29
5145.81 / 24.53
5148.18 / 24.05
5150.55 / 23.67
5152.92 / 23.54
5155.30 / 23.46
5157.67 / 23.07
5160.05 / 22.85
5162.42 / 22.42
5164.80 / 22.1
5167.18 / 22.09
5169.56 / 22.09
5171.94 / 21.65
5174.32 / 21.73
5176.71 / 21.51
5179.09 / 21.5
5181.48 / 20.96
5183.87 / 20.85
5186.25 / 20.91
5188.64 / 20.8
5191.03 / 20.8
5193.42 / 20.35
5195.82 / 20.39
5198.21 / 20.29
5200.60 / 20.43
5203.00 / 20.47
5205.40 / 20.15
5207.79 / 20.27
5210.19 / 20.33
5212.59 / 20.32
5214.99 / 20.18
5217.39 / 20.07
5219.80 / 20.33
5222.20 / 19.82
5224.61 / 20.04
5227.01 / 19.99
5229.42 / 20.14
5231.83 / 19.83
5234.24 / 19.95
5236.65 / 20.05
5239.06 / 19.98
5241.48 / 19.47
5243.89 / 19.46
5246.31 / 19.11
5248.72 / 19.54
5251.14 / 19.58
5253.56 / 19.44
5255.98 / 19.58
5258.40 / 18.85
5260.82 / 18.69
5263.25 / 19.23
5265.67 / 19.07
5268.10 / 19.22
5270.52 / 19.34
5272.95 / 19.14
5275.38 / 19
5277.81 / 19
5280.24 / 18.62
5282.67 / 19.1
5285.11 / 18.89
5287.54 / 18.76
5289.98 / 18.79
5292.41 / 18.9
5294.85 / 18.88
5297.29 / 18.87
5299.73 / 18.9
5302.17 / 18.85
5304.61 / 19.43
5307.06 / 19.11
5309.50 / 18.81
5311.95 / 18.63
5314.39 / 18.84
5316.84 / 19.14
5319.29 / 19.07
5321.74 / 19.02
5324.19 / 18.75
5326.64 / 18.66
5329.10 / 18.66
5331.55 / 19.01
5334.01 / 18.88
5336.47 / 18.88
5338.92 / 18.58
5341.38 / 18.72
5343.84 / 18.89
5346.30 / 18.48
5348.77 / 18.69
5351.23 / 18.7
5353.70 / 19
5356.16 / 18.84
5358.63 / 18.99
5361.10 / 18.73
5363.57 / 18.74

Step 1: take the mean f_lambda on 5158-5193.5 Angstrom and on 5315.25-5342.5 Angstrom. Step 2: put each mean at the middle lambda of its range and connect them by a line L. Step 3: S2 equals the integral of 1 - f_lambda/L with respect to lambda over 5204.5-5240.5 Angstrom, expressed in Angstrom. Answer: 1.14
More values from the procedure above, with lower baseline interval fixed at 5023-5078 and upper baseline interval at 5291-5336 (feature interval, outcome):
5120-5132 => -2.07 Angstrom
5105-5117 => -2.10 Angstrom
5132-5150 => -2.17 Angstrom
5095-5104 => -1.68 Angstrom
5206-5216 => 0.39 Angstrom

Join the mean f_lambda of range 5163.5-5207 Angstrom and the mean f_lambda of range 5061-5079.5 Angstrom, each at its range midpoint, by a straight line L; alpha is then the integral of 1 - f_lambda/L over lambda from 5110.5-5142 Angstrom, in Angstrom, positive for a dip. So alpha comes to -4.1 Angstrom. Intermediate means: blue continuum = 25.9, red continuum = 21.1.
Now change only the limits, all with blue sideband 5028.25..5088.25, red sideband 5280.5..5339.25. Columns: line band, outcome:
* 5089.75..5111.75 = -3.3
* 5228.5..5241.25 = 0.5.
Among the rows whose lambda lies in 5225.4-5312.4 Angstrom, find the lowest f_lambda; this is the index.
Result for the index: 18.62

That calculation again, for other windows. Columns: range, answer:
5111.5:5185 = 20.85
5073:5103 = 26.6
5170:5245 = 19.46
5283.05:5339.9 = 18.58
